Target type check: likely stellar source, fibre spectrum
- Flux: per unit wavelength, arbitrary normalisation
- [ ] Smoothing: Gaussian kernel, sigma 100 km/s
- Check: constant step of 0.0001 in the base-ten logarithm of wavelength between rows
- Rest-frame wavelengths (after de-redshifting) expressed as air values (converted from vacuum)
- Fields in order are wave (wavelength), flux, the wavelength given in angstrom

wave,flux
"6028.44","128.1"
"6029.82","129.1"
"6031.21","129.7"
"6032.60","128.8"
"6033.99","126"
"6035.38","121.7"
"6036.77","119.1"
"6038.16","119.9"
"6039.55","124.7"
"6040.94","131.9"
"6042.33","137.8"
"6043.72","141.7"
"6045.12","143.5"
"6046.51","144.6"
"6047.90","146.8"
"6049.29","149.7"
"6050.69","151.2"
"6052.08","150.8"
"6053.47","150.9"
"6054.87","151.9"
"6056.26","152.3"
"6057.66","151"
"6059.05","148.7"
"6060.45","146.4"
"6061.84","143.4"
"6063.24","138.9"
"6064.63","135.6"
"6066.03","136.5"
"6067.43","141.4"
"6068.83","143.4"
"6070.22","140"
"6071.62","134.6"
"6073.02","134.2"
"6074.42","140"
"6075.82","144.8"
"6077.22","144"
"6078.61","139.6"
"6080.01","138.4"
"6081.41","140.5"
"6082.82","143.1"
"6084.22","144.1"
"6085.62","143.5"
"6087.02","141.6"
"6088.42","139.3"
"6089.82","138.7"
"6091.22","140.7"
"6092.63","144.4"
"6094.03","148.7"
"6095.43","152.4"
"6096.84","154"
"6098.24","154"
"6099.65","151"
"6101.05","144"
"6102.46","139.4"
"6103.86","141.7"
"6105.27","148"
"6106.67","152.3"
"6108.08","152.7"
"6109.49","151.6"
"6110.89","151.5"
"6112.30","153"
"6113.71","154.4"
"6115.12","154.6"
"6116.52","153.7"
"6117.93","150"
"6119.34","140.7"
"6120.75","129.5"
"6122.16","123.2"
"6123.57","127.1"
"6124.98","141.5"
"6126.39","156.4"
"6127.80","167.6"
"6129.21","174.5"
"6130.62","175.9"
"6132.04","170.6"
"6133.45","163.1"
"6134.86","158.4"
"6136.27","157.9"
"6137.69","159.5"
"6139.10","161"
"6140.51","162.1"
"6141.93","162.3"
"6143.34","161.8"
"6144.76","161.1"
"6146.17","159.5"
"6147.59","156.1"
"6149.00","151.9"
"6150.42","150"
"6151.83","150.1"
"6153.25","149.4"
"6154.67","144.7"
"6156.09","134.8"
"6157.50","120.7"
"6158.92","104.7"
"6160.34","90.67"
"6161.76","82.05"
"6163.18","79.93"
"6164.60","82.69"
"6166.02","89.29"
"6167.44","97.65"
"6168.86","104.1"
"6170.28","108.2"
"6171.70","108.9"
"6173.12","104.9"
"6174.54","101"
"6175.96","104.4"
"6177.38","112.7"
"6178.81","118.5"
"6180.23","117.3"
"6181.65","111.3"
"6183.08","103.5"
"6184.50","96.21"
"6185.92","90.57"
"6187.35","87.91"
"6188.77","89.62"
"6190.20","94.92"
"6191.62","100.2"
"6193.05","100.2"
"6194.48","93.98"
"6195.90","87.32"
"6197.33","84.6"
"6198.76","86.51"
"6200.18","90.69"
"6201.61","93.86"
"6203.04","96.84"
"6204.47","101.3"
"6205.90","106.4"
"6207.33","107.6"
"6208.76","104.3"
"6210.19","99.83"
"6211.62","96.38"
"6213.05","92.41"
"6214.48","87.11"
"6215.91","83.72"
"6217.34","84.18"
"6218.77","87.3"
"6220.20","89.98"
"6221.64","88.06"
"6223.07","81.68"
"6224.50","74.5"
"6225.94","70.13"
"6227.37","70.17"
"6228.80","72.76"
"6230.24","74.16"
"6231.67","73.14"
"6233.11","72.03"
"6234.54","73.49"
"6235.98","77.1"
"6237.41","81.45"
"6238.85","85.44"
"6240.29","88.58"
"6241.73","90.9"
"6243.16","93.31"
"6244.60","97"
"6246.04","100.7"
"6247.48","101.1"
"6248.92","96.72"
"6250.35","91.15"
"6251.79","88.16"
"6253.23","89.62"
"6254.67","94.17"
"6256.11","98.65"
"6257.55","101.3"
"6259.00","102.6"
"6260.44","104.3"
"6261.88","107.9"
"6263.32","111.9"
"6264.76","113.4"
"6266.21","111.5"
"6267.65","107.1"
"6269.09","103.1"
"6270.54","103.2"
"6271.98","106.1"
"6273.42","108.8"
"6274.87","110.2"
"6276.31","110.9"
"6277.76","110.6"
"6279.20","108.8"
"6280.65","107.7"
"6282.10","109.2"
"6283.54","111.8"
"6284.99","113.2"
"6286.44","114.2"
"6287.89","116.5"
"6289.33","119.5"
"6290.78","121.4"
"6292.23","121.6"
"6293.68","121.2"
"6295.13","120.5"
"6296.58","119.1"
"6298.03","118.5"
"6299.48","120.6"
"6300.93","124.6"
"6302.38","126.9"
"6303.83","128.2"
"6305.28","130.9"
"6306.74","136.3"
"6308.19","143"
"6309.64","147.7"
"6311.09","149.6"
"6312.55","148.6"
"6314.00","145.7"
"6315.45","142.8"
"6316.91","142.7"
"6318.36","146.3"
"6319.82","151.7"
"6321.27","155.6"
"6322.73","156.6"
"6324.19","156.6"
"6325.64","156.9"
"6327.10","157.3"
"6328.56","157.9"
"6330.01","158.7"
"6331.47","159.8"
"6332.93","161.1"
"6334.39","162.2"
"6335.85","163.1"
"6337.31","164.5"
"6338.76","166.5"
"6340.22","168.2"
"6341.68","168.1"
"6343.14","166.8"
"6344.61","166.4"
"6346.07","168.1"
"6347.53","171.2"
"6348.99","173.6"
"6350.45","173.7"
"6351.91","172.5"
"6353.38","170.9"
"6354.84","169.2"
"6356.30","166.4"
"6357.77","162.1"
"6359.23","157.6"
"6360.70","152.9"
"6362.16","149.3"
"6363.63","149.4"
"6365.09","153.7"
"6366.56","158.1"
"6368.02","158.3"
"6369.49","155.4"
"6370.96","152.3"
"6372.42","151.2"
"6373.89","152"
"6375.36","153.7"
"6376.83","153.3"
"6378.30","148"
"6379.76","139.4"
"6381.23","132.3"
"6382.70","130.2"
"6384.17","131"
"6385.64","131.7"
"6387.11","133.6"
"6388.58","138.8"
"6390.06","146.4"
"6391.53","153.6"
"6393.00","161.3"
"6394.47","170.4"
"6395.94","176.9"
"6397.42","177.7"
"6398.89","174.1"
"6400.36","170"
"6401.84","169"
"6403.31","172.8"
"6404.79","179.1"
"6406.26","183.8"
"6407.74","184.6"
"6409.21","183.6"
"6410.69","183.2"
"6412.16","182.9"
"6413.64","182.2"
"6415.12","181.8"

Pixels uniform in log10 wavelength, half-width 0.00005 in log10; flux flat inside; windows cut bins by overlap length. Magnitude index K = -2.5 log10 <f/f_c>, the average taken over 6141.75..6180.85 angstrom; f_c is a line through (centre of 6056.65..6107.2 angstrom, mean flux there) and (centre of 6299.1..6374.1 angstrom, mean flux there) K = 0.21 mag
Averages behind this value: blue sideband 143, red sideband 155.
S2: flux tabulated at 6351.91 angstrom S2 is 172.5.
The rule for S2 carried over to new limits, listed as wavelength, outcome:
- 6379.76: 139.4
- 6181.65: 111.3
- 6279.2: 108.8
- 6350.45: 173.7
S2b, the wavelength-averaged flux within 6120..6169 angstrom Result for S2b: 139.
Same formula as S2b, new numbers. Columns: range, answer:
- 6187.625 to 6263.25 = 90.5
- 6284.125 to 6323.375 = 133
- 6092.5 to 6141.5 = 152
